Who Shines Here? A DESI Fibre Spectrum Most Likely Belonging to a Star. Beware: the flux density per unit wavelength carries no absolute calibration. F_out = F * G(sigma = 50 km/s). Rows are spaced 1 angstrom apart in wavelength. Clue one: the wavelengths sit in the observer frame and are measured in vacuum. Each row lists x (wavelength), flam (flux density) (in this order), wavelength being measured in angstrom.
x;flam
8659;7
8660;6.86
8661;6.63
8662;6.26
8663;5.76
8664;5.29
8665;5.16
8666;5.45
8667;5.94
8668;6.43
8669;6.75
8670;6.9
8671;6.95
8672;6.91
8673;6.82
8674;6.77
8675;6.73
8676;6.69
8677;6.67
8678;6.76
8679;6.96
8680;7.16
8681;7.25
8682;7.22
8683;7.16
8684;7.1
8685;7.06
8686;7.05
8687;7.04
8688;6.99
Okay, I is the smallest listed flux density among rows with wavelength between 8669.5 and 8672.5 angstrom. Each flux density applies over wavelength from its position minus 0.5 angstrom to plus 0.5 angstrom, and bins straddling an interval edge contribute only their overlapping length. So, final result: 6.9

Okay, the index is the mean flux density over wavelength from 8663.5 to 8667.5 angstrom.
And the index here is 5.46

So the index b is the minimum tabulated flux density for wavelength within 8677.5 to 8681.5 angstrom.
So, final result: 6.76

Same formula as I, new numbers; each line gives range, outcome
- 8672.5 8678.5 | 6.67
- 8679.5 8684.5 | 7.1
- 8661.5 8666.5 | 5.16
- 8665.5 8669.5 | 5.45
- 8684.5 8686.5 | 7.05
